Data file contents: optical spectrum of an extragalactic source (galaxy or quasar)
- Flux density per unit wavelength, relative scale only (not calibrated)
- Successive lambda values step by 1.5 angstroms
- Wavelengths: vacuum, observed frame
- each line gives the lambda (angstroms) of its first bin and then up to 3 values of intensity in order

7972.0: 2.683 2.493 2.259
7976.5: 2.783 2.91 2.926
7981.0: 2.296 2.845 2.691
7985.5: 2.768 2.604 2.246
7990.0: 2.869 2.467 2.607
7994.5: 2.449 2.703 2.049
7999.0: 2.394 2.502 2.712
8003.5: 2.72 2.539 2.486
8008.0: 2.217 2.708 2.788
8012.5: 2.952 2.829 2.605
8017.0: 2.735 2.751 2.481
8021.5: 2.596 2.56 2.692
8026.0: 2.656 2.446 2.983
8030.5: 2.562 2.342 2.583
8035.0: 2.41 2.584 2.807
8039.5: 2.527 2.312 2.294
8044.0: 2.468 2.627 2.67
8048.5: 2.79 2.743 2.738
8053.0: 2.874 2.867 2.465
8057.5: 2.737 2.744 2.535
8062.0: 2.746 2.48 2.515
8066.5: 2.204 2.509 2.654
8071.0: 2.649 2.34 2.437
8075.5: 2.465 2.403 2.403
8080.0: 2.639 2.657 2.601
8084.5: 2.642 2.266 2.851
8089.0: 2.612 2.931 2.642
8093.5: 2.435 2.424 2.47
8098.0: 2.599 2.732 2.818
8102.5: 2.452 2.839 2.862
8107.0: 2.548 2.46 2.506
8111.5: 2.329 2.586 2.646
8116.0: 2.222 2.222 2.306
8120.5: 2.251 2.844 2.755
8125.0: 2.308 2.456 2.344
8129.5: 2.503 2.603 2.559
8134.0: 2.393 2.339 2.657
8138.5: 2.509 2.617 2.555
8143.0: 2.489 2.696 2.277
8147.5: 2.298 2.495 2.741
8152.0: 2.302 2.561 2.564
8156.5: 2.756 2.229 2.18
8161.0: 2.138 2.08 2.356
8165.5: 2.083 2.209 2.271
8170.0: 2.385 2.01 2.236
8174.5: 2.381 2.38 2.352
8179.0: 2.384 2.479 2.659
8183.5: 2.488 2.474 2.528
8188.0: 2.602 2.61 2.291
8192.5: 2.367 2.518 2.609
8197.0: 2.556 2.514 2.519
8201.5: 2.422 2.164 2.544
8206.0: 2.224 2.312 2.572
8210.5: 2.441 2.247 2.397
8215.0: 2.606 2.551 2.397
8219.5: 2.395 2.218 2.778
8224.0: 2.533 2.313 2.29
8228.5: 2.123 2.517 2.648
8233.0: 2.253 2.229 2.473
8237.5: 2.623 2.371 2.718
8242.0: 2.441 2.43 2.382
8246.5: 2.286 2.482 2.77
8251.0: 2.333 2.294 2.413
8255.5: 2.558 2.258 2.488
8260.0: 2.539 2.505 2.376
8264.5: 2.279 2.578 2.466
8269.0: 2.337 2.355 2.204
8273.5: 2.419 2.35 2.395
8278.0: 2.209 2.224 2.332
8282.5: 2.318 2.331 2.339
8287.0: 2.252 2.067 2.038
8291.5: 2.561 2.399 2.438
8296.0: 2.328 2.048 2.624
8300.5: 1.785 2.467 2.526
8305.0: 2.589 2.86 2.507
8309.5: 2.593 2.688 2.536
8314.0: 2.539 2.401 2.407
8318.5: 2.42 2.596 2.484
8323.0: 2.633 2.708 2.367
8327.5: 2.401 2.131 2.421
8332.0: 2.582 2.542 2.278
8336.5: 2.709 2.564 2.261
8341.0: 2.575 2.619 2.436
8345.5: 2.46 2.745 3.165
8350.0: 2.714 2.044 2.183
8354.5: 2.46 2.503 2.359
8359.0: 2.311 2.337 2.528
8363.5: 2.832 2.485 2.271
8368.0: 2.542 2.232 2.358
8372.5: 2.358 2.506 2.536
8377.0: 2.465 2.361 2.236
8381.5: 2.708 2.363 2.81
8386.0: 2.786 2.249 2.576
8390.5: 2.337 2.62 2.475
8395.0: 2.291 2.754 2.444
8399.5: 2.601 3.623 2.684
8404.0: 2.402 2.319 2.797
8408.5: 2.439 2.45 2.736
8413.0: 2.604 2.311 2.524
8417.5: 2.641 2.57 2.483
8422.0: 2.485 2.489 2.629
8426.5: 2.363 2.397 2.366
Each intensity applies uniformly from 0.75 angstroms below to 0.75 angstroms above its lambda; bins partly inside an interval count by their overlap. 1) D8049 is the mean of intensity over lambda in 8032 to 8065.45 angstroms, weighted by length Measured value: 2.61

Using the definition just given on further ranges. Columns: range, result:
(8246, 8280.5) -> 2.4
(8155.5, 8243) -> 2.4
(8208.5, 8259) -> 2.44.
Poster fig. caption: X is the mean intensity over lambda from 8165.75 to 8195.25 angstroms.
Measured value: 2.4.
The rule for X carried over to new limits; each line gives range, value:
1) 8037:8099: 2.58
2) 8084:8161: 2.52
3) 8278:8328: 2.42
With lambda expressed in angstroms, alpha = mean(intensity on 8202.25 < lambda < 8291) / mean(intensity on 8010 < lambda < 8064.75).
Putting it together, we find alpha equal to 0.9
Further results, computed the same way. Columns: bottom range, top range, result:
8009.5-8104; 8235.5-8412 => 0.95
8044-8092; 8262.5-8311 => 0.91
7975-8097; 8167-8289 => 0.93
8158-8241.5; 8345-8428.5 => 1.05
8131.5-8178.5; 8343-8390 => 1.04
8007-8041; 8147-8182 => 0.90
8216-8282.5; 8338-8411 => 1.04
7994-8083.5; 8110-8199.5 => 0.94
